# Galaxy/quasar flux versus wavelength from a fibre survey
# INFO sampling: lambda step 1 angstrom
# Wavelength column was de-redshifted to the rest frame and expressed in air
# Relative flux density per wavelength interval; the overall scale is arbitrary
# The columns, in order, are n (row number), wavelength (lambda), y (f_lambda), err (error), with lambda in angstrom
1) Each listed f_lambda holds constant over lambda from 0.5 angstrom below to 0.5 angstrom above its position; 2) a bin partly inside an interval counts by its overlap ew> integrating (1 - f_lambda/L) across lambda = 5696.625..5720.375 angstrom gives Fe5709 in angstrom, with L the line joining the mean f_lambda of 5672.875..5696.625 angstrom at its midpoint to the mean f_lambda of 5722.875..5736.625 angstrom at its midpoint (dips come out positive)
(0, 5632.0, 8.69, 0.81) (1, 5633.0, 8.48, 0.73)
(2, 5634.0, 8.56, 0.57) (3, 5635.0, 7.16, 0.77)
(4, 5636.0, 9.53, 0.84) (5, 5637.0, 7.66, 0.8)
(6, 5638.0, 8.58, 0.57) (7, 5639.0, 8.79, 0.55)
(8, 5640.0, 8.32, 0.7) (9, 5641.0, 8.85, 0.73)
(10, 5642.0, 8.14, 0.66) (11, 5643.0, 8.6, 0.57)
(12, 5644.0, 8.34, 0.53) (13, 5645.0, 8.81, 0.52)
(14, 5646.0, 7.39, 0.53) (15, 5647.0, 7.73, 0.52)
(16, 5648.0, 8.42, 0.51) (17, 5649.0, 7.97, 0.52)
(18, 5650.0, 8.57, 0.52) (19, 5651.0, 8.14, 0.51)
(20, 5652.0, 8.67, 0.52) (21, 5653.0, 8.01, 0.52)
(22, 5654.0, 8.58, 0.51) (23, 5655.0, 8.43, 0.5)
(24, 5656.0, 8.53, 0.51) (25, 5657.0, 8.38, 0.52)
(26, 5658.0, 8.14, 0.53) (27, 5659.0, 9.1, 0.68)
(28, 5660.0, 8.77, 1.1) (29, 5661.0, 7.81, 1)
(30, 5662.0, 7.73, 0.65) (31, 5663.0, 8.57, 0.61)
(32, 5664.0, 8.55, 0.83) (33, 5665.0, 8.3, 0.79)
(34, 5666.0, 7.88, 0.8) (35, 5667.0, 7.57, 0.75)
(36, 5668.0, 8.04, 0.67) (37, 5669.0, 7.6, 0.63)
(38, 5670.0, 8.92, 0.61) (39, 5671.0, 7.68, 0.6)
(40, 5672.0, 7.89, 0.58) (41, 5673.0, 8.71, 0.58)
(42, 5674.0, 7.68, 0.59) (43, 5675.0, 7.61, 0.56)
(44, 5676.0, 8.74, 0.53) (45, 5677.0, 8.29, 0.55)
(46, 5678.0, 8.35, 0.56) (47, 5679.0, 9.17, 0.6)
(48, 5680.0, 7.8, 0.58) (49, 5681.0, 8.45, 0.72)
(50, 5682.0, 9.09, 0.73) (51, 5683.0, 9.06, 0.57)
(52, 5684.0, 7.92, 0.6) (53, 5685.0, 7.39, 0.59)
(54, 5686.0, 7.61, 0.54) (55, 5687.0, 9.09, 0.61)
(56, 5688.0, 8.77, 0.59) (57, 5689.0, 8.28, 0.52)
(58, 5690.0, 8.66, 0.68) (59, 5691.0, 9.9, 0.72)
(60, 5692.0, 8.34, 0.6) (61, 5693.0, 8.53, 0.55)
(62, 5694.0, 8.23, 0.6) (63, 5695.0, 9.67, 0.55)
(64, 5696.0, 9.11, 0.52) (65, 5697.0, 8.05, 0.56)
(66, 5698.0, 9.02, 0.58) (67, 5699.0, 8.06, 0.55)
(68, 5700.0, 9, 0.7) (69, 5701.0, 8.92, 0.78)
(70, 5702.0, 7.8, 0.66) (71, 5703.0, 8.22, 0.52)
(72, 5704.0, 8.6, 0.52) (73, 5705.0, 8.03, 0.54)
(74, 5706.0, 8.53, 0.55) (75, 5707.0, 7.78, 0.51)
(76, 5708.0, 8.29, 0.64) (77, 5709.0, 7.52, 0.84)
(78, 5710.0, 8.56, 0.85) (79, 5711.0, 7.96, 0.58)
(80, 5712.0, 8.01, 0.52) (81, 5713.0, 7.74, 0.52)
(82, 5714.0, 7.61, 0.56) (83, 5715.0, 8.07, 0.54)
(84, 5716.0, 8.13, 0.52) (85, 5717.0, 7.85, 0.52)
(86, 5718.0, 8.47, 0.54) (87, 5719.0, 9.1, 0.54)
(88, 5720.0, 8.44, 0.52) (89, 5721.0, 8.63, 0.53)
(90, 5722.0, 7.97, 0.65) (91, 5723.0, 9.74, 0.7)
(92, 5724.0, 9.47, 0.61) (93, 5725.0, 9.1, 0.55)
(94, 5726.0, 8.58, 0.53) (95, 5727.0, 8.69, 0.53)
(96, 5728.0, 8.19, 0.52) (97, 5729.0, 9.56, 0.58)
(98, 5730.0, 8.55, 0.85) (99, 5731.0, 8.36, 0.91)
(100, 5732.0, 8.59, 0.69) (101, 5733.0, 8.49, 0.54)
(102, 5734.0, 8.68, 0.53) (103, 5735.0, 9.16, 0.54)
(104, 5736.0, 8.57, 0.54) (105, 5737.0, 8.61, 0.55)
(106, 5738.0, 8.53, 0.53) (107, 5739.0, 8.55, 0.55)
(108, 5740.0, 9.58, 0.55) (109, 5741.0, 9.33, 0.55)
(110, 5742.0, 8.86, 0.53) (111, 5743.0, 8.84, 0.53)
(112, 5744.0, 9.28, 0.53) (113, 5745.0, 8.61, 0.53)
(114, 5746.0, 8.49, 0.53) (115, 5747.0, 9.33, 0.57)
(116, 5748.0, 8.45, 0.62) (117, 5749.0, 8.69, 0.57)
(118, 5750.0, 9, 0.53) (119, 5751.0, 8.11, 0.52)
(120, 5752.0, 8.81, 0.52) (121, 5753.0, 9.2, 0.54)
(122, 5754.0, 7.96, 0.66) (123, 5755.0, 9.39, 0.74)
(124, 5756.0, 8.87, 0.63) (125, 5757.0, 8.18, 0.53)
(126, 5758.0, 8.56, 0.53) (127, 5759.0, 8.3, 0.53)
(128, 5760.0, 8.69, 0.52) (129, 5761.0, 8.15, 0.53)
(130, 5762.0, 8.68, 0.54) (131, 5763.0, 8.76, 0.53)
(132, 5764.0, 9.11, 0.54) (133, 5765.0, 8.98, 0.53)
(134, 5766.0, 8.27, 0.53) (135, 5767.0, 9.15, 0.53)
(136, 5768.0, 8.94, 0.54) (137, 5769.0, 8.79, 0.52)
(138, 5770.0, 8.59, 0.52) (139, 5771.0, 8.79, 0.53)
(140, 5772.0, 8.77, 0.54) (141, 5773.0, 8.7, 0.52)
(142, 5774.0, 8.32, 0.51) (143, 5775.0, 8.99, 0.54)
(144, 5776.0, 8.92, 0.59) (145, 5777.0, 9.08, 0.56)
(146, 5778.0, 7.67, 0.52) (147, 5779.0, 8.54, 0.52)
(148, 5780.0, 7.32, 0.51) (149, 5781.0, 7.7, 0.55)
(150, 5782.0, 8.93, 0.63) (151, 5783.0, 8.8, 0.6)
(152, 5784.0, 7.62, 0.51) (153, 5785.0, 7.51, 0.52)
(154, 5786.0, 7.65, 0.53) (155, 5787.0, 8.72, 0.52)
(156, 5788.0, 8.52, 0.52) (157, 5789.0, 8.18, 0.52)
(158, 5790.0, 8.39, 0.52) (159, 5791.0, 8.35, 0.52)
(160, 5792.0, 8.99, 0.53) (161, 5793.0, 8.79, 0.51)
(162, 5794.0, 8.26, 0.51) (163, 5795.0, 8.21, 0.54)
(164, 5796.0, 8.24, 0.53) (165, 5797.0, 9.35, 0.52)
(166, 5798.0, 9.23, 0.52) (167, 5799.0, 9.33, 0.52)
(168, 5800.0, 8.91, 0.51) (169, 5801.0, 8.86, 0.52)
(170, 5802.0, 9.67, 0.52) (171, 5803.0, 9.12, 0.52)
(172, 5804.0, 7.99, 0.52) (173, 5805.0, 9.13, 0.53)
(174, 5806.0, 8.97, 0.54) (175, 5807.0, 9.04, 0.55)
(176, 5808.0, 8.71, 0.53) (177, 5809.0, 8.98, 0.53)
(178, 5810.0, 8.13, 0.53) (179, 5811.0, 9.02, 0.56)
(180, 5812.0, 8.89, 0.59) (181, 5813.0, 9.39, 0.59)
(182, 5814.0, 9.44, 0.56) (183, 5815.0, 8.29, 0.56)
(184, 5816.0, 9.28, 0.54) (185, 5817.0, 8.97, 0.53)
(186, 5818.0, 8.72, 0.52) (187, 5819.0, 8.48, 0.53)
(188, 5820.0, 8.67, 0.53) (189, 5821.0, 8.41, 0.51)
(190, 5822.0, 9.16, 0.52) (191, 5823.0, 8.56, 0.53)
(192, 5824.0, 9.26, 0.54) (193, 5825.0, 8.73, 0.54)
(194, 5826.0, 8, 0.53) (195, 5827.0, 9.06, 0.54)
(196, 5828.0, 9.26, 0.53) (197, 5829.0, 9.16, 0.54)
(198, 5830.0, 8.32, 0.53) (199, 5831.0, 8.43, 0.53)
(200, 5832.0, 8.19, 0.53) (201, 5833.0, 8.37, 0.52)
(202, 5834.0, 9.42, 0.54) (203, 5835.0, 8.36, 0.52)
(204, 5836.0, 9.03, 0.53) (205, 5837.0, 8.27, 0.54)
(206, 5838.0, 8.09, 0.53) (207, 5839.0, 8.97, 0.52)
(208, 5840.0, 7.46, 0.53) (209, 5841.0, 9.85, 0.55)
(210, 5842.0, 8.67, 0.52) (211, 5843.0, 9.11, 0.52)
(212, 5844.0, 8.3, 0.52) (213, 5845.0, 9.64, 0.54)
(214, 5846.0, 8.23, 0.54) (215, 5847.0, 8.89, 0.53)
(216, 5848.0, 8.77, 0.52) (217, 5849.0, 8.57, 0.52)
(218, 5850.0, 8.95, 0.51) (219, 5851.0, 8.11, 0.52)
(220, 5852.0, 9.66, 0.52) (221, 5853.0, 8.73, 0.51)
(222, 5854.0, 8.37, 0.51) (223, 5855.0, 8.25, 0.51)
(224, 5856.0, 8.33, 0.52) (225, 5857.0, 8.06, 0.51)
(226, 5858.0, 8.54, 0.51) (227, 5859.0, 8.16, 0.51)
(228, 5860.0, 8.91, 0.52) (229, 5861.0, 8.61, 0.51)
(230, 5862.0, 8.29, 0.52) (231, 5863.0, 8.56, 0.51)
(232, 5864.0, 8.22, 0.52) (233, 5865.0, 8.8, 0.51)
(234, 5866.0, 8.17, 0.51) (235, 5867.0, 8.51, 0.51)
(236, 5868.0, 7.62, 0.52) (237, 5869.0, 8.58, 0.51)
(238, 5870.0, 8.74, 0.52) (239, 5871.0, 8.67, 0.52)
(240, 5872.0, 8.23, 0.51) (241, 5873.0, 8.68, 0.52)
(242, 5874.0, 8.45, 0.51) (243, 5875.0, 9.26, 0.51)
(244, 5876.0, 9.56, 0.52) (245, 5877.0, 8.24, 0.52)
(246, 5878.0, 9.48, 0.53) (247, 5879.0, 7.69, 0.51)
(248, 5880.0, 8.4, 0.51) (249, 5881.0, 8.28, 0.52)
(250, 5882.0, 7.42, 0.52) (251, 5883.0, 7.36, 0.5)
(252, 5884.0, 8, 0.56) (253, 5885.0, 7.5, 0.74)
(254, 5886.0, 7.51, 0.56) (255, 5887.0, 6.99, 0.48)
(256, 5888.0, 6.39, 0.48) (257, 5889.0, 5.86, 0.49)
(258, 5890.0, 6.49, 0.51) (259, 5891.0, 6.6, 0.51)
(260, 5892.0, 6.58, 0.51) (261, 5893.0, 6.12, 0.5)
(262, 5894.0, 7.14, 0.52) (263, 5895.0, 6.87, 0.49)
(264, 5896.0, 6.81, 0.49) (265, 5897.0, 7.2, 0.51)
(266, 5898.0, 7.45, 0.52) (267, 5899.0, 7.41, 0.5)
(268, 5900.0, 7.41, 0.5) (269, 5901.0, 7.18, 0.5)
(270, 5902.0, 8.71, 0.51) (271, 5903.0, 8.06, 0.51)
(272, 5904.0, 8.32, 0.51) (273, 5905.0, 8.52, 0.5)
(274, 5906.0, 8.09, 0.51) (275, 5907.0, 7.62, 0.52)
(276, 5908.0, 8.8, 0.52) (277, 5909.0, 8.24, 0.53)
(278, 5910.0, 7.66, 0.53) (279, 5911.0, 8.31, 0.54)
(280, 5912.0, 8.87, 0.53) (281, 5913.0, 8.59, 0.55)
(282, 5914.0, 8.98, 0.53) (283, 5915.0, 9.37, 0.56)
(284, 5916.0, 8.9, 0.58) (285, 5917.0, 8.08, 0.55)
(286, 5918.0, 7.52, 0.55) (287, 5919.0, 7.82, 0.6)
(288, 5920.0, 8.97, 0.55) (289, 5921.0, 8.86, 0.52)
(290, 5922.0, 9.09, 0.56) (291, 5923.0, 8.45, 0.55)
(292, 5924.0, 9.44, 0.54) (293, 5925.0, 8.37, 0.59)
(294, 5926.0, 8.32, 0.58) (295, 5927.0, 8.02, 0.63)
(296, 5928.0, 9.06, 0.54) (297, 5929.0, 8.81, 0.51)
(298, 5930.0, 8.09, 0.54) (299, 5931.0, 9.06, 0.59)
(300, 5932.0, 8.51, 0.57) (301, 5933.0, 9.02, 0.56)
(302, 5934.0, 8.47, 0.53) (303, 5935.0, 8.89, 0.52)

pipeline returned 1.2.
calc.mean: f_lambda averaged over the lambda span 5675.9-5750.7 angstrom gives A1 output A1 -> 8.57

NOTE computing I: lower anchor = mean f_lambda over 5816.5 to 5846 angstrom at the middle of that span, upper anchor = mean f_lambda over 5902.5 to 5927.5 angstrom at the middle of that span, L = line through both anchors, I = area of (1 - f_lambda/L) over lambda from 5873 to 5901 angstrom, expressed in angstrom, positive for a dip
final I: 3.4 angstrom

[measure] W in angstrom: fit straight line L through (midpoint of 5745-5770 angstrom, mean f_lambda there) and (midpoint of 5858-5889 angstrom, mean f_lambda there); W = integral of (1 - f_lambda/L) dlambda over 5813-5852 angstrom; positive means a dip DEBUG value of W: -1.7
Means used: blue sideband 8.7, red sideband 8.21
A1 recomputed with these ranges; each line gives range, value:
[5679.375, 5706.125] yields 8.53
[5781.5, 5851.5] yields 8.7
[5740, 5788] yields 8.61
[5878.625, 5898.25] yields 7.13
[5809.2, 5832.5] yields 8.78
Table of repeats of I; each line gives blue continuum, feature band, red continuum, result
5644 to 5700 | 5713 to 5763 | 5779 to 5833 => -0.91 angstrom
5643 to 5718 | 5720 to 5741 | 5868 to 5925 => -1.40 angstrom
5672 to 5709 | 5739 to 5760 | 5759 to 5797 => -0.75 angstrom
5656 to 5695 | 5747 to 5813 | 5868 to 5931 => -3.48 angstrom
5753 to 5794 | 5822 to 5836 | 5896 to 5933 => -0.47 angstrom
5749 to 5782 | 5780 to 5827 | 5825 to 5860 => -0.28 angstrom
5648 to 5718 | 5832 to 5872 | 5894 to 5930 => -1.61 angstrom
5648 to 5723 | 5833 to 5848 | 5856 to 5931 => -1.03 angstrom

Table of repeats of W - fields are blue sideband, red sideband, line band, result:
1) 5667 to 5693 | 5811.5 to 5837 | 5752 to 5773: -0.3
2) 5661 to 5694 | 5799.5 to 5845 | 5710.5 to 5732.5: -0.1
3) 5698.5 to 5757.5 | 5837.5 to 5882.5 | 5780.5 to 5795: 0.4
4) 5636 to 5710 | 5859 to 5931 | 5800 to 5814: -1.3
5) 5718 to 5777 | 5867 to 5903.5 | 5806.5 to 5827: -1.5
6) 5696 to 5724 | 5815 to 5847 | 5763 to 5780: -0.3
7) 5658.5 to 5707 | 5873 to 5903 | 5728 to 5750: -1.7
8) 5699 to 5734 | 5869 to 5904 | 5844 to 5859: -1.5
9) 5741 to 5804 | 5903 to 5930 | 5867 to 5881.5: -0.1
